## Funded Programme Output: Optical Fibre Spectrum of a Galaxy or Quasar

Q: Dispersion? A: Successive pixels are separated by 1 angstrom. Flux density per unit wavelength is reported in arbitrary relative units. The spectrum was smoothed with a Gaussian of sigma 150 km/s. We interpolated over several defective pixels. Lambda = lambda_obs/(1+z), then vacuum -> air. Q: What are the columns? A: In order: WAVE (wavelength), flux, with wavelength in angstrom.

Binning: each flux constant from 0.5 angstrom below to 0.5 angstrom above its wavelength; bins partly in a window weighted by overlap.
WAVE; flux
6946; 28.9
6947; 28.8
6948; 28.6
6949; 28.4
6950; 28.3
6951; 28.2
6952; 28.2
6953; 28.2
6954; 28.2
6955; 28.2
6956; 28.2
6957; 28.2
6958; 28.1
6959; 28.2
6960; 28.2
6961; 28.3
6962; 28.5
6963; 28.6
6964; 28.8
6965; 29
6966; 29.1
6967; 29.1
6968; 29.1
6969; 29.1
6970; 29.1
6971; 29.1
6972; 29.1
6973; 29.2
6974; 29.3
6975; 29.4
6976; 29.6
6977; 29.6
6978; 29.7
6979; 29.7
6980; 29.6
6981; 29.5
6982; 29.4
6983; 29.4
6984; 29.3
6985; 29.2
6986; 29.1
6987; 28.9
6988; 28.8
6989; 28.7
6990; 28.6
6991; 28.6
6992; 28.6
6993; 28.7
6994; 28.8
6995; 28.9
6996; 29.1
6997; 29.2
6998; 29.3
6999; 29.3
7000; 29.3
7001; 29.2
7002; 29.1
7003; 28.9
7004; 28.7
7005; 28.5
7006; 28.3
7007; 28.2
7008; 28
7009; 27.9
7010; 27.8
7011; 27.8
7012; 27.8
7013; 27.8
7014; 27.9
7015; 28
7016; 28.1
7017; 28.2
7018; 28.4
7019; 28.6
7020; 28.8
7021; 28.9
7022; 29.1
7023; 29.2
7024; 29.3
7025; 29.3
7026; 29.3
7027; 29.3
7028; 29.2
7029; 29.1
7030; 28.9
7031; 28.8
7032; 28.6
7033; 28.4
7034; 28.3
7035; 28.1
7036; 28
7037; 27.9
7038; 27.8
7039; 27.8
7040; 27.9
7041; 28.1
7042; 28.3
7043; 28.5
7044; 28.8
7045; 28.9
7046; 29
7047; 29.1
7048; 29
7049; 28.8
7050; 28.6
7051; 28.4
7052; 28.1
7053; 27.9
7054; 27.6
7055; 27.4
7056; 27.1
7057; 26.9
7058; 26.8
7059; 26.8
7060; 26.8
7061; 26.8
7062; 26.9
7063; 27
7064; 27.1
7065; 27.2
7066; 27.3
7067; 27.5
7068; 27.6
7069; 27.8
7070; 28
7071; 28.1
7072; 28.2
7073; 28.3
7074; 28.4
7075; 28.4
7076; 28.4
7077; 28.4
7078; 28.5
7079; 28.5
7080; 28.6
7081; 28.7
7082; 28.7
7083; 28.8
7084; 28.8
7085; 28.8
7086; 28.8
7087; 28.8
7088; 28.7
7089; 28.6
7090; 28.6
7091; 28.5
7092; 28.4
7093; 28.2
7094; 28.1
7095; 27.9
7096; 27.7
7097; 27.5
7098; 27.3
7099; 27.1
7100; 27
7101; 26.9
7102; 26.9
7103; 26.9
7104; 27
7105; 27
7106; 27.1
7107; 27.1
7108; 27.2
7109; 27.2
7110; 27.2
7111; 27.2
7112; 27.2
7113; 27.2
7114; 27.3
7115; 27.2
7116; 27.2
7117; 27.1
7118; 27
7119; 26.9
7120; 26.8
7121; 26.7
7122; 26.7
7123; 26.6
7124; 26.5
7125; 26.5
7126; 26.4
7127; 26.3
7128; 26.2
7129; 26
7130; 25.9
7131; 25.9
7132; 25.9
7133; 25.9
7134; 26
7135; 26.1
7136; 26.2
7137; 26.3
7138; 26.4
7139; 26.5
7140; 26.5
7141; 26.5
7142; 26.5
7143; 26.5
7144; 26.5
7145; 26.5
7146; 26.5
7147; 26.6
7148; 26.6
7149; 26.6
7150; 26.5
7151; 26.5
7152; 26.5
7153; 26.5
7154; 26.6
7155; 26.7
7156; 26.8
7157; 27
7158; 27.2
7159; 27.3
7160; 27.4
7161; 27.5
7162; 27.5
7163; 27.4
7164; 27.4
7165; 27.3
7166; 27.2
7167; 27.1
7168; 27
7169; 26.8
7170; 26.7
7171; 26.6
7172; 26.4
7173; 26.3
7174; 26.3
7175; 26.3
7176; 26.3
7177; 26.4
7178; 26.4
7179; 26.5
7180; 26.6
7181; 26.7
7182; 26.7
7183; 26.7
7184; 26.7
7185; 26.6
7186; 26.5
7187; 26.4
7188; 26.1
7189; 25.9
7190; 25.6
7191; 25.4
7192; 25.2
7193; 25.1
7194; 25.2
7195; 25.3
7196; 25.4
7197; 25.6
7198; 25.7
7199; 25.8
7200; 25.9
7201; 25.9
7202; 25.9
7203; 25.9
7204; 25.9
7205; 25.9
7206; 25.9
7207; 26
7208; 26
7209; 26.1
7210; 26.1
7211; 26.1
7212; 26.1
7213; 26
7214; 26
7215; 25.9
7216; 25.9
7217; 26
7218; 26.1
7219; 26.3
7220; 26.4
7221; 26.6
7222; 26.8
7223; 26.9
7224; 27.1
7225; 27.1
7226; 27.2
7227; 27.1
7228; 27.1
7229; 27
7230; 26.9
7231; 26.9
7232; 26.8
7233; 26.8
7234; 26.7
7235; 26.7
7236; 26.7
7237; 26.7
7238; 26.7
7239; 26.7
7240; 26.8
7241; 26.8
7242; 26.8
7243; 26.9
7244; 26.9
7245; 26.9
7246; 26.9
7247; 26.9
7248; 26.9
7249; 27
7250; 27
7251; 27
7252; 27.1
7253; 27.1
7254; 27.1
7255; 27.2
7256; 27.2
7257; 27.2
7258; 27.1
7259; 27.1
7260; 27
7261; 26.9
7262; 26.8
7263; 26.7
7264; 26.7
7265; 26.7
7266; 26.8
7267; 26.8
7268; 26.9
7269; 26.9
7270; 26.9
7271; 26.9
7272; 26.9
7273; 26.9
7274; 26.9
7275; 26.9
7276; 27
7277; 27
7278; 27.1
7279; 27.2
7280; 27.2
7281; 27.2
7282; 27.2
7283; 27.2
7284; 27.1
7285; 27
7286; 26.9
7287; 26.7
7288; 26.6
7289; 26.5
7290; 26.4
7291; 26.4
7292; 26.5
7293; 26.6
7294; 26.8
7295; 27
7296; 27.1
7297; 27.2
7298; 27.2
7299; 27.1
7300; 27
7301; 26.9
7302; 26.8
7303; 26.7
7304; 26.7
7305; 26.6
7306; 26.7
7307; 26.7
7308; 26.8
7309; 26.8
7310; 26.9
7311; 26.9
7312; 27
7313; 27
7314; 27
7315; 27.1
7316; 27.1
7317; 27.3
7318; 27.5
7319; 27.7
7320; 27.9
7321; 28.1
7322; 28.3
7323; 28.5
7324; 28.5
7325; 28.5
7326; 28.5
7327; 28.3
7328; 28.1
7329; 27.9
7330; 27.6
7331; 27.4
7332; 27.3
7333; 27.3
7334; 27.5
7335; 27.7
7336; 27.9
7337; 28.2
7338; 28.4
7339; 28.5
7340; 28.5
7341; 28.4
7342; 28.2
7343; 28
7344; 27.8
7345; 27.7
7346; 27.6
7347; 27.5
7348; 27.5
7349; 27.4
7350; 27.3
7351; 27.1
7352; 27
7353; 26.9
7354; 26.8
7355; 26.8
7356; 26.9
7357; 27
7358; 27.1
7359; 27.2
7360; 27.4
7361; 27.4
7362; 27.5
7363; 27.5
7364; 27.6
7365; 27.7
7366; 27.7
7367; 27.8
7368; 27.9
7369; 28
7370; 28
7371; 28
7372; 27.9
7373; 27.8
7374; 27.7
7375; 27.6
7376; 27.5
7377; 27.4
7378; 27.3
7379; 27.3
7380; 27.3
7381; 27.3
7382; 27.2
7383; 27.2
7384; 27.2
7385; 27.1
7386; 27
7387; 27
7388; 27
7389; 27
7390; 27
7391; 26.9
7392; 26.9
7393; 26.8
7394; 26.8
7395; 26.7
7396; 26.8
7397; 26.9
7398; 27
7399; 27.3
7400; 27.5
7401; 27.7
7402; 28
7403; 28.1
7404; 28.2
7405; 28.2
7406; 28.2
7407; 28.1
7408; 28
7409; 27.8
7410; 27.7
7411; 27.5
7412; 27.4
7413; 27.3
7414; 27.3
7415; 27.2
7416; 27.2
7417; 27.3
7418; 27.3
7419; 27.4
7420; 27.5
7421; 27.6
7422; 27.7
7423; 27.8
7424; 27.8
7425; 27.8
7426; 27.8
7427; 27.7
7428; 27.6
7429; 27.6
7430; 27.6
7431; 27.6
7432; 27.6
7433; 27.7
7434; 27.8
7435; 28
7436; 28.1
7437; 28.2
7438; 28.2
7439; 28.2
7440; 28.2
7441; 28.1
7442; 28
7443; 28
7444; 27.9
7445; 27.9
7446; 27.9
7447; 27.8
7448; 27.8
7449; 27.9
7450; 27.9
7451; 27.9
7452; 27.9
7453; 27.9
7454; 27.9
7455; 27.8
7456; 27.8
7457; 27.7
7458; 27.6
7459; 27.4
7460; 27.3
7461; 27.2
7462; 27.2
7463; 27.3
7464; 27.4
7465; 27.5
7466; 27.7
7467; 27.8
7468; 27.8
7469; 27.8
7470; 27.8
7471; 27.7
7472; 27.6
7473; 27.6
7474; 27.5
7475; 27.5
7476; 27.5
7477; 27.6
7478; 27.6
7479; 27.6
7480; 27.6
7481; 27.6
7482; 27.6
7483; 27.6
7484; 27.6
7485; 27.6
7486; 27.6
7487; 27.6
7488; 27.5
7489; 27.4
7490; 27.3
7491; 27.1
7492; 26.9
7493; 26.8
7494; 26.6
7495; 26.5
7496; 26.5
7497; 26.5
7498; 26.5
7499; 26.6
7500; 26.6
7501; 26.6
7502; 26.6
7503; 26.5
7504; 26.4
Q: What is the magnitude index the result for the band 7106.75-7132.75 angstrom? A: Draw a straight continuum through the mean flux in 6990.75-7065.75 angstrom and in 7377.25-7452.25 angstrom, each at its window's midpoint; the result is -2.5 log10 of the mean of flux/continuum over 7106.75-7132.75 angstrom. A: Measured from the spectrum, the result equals 0.06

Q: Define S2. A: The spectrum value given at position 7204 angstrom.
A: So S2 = 25.9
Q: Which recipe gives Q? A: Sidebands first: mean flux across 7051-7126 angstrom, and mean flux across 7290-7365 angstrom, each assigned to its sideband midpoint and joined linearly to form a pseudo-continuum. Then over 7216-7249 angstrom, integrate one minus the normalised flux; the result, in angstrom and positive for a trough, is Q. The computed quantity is 0.8 angstrom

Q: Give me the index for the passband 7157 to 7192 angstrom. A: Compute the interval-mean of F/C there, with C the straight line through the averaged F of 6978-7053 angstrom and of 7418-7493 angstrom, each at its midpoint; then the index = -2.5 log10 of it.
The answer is 0.065 mag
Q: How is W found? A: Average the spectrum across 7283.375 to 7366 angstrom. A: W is 27.3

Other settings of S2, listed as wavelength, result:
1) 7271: 26.9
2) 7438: 28.2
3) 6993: 28.7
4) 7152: 26.5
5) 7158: 27.2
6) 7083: 28.8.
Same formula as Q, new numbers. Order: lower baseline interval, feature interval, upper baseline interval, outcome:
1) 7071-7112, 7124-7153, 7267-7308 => 1.4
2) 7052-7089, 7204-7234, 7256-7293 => 0.8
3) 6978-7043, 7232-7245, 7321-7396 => 0.5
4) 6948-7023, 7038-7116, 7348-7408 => 1.5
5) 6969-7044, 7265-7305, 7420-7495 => 1.7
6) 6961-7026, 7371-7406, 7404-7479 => 0.6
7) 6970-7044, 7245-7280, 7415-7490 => 1.5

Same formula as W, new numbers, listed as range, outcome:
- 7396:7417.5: 27.6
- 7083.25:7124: 27.5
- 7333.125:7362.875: 27.6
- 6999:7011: 28.5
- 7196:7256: 26.5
